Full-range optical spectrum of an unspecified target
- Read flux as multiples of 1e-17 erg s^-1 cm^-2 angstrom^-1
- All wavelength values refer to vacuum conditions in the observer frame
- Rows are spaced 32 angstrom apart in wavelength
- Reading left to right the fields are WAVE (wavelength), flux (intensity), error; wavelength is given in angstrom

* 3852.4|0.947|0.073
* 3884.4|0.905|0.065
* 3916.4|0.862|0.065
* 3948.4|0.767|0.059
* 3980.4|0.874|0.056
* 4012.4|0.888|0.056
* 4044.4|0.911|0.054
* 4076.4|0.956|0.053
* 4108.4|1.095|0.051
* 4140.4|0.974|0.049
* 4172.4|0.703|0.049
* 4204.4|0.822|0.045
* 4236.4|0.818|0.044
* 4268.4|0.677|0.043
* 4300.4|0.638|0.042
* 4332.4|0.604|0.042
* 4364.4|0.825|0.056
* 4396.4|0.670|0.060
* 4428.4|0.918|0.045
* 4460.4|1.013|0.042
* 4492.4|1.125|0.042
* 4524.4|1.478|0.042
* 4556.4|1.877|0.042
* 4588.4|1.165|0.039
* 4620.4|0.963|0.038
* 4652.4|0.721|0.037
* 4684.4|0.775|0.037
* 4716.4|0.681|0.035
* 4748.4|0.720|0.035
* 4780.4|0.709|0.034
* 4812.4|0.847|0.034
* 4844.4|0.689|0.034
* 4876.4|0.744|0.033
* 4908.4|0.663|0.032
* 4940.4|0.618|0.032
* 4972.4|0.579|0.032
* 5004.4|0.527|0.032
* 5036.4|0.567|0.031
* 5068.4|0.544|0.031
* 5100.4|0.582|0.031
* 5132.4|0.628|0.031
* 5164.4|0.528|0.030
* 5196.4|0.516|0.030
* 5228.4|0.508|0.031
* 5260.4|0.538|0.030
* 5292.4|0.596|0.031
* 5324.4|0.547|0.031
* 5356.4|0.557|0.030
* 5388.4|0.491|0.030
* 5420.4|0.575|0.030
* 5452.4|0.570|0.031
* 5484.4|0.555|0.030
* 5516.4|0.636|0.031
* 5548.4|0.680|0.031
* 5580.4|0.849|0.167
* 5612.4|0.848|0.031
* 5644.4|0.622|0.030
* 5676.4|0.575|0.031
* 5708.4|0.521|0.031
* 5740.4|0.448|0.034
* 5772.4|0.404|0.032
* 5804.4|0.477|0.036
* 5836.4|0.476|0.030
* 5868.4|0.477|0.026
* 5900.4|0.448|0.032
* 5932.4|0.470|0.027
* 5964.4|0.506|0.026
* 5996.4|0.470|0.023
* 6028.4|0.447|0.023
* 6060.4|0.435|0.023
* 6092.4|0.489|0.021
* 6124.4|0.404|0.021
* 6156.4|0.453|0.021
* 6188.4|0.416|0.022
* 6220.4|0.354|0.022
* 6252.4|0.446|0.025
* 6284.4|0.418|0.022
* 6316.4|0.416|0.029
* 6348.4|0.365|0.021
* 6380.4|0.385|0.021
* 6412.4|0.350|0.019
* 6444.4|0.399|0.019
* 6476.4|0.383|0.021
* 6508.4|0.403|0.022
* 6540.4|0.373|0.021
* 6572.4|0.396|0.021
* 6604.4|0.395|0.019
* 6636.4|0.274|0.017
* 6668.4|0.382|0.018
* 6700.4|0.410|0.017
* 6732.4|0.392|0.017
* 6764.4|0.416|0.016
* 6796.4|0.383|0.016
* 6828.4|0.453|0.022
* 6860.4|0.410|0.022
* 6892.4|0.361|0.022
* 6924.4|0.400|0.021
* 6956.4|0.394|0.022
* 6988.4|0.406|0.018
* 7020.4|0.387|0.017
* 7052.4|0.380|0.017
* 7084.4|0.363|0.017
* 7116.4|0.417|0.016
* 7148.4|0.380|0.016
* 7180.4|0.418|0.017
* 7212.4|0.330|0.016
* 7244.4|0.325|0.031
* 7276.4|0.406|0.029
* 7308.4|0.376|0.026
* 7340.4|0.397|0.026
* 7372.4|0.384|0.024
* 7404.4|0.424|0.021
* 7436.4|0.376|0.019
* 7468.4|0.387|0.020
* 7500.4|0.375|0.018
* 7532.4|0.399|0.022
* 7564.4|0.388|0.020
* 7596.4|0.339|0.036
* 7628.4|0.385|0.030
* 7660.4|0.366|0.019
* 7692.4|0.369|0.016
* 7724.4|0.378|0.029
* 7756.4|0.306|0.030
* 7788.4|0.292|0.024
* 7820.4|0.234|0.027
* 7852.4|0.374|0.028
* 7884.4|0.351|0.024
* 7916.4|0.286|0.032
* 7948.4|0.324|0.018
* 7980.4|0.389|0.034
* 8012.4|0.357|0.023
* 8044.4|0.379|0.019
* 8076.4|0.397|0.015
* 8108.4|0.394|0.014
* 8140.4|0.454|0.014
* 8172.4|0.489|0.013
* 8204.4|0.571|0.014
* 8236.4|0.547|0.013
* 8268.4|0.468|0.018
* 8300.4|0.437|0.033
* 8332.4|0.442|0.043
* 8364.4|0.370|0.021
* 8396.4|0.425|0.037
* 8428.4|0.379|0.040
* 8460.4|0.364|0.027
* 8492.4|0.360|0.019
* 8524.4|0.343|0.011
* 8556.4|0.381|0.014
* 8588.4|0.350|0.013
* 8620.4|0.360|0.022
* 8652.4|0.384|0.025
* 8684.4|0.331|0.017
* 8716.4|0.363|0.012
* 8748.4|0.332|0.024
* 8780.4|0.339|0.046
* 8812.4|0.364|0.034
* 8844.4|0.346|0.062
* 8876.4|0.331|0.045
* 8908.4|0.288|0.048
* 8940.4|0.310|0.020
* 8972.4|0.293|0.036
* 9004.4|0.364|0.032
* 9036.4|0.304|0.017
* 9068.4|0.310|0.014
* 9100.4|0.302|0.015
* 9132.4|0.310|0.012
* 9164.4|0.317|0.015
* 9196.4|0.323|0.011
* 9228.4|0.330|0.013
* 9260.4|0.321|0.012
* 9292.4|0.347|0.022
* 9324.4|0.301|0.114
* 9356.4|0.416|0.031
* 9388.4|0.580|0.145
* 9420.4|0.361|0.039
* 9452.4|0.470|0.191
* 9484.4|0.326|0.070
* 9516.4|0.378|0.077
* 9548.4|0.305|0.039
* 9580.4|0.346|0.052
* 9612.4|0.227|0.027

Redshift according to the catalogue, 1.94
